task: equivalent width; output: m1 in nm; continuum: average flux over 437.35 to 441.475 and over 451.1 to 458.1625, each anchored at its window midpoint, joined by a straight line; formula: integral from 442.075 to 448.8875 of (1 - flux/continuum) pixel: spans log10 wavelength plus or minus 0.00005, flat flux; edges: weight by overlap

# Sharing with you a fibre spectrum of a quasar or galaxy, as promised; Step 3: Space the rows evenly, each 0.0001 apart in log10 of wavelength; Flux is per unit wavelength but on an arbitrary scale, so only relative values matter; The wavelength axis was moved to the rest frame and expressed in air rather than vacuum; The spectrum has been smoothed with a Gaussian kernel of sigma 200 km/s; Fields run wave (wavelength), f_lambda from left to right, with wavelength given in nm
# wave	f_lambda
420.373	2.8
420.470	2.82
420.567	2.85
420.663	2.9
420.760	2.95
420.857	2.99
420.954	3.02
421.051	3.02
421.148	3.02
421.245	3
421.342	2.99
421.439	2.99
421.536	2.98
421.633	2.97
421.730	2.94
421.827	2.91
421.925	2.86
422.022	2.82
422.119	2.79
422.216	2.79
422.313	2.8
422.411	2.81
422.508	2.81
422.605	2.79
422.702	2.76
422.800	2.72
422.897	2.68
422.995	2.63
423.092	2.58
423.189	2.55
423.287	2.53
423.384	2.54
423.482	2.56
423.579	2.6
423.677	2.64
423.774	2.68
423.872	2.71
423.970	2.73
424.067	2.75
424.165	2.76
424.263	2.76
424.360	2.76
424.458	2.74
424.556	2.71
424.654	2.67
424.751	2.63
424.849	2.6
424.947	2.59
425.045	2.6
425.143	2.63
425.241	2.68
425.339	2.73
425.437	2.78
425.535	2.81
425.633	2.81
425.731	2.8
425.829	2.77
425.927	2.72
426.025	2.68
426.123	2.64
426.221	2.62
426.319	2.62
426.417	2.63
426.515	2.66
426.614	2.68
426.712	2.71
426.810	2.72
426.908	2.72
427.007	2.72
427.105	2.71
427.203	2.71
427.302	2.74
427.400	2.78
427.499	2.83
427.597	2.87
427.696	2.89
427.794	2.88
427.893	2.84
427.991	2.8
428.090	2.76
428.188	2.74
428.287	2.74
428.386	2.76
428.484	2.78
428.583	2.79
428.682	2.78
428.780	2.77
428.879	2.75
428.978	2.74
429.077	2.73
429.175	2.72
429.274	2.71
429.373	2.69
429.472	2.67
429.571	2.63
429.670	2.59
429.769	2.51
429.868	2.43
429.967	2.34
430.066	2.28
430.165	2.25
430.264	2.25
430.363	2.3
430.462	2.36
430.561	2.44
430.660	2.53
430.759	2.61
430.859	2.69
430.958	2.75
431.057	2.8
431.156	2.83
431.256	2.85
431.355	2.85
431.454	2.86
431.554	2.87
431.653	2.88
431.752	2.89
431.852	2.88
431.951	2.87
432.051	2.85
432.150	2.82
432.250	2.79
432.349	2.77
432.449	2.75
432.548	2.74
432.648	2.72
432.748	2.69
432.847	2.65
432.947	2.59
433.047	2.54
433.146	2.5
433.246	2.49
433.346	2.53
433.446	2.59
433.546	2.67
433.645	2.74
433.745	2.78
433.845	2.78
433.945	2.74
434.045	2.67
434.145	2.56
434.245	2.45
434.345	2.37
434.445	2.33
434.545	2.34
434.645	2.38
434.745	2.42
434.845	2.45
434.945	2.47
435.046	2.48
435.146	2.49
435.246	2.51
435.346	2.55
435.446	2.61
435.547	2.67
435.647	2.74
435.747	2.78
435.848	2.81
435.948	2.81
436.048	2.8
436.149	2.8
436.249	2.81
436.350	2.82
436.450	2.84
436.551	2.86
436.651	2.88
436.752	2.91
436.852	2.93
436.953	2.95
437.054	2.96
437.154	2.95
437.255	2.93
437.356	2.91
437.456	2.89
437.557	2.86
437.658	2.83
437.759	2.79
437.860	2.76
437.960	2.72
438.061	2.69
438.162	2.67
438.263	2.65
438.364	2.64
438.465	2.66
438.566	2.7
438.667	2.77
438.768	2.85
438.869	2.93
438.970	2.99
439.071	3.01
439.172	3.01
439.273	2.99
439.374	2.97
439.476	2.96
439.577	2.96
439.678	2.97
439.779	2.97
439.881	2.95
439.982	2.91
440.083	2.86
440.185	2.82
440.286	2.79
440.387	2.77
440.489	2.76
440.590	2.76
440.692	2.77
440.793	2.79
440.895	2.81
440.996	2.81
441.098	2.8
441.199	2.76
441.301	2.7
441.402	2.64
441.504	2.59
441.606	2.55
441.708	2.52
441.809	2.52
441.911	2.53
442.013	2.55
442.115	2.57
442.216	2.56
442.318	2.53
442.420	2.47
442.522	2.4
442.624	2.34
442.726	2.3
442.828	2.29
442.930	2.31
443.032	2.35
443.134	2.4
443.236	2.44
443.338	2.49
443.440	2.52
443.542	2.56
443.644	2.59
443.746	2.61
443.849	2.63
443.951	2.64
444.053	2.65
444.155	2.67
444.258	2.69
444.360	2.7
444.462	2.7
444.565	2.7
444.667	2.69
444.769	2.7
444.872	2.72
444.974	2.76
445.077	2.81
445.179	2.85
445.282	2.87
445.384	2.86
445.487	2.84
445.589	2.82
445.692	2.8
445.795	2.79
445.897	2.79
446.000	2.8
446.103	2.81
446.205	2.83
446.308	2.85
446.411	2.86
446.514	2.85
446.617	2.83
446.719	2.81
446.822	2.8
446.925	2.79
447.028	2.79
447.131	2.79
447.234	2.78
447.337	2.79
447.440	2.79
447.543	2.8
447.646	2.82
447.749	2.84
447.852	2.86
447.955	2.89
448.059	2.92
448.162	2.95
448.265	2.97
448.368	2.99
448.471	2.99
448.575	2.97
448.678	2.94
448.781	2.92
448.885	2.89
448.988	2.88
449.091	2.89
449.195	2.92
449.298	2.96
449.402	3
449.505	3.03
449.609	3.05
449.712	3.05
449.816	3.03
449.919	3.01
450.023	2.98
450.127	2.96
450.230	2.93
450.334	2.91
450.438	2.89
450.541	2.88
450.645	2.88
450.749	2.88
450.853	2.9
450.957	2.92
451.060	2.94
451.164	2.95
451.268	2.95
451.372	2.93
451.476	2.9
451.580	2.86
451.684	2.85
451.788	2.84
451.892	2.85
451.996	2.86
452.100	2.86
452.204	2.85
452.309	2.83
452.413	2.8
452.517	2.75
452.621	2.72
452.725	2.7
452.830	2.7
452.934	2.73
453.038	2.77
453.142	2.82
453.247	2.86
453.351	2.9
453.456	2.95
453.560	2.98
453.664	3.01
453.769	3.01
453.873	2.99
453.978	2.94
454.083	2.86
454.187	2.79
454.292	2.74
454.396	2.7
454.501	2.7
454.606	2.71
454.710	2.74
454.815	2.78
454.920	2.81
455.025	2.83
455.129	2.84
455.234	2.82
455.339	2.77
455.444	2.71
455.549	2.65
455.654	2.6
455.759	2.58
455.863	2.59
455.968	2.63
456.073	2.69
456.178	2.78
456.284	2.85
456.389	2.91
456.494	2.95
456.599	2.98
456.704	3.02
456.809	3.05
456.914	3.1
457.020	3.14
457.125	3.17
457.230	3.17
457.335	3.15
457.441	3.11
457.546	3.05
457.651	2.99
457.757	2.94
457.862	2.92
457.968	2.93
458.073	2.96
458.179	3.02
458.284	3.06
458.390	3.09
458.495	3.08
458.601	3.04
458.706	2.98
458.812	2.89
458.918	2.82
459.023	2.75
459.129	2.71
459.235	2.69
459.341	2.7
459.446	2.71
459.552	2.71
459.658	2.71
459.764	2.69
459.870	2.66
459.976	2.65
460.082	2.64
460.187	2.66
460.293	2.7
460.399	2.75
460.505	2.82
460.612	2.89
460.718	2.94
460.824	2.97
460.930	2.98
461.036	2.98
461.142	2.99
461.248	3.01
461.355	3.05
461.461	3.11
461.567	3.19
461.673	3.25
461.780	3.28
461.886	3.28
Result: 0.29 nm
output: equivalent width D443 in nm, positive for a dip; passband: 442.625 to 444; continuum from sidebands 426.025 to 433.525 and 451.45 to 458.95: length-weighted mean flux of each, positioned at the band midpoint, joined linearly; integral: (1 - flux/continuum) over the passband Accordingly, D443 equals 0.16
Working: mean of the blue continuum 2.69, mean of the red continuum 2.88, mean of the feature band 2.47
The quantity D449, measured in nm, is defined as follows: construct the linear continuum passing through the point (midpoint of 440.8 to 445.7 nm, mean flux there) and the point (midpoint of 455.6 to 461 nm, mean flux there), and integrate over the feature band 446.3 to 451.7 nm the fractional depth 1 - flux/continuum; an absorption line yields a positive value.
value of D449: -0.373 nm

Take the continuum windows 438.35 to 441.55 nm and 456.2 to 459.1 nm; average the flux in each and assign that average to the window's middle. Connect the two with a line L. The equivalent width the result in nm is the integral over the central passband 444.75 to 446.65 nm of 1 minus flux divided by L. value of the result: 0.05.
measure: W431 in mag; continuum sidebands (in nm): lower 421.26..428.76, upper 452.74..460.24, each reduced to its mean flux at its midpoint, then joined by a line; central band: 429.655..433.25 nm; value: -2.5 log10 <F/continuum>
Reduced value 0.05 mag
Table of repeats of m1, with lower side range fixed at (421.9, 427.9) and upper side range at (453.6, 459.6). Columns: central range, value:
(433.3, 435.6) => 0.179 nm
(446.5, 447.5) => 0.009 nm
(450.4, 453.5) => 0.002 nm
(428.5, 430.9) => 0.150 nm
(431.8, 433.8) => 0.041 nm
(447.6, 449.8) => -0.082 nm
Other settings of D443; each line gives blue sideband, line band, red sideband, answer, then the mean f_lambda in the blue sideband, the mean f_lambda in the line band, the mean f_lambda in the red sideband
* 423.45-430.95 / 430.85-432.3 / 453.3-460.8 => -0.074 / 2.67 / 2.84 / 2.86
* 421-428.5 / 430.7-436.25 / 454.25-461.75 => 0.222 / 2.75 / 2.67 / 2.87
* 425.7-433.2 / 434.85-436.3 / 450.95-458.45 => 0.042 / 2.69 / 2.66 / 2.87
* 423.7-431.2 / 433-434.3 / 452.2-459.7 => 0.048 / 2.68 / 2.62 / 2.86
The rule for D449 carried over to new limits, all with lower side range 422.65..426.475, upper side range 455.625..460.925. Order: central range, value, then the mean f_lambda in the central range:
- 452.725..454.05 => -0.02 nm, 2.88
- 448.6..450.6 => -0.09 nm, 2.95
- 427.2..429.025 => -0.06 nm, 2.79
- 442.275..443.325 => 0.15 nm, 2.38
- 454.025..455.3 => 0.03 nm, 2.78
